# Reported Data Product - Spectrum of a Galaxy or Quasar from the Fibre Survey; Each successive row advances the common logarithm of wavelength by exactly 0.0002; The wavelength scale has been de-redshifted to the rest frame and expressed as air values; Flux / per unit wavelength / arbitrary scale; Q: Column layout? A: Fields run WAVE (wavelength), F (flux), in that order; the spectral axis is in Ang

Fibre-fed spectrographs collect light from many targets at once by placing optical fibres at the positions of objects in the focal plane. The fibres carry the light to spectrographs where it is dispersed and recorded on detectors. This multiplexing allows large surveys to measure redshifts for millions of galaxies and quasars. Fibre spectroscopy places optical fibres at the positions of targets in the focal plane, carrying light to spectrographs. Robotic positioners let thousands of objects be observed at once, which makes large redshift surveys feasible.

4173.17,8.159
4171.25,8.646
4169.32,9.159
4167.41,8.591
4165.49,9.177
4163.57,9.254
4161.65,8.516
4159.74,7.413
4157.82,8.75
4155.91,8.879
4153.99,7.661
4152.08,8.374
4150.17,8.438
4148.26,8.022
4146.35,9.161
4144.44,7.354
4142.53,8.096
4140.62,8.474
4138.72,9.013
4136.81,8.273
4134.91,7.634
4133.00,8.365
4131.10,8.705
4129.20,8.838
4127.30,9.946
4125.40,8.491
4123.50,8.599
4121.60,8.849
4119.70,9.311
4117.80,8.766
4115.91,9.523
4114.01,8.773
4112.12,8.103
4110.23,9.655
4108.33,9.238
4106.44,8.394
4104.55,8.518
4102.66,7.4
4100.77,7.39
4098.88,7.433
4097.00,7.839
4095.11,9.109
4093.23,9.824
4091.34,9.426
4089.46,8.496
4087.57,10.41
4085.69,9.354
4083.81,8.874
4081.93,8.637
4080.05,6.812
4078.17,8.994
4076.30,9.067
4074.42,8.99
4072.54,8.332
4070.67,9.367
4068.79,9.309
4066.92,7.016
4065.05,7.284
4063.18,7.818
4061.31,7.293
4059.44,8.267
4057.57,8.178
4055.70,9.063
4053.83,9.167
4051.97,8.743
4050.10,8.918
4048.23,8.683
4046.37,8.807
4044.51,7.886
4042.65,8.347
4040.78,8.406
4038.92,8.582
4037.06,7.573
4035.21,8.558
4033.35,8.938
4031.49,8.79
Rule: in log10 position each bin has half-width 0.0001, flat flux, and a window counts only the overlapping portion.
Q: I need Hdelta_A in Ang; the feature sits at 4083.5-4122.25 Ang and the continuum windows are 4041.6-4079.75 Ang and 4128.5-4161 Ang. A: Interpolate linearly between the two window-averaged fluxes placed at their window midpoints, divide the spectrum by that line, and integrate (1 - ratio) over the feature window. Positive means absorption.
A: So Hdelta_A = -1.9 Ang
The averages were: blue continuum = 8.45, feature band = 8.79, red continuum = 8.32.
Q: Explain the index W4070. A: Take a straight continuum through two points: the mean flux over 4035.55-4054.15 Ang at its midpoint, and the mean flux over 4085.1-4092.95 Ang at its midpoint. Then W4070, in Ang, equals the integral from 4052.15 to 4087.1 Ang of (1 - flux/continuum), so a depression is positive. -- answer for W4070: 2.2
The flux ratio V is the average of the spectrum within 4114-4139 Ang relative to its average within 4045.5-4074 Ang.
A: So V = 1.04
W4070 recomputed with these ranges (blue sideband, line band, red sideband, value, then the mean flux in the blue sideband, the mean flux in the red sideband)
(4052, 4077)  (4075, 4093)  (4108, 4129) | -0.7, 8.4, 9.01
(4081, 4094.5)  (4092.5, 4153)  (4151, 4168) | 2.4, 9.28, 8.51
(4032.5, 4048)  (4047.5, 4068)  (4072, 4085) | 0.6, 8.4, 8.55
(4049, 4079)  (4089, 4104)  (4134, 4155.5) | 0.0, 8.49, 8.24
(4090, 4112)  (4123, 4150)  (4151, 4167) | 0.1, 8.55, 8.5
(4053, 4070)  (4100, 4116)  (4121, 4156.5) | -0.3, 8.17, 8.47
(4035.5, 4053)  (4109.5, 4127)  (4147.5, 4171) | -0.9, 8.45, 8.53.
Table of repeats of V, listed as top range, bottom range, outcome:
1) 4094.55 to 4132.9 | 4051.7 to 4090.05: 1.01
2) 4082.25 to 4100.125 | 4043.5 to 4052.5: 1.04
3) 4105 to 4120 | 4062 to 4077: 1.07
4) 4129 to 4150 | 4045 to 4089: 0.97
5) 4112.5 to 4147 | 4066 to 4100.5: 0.99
